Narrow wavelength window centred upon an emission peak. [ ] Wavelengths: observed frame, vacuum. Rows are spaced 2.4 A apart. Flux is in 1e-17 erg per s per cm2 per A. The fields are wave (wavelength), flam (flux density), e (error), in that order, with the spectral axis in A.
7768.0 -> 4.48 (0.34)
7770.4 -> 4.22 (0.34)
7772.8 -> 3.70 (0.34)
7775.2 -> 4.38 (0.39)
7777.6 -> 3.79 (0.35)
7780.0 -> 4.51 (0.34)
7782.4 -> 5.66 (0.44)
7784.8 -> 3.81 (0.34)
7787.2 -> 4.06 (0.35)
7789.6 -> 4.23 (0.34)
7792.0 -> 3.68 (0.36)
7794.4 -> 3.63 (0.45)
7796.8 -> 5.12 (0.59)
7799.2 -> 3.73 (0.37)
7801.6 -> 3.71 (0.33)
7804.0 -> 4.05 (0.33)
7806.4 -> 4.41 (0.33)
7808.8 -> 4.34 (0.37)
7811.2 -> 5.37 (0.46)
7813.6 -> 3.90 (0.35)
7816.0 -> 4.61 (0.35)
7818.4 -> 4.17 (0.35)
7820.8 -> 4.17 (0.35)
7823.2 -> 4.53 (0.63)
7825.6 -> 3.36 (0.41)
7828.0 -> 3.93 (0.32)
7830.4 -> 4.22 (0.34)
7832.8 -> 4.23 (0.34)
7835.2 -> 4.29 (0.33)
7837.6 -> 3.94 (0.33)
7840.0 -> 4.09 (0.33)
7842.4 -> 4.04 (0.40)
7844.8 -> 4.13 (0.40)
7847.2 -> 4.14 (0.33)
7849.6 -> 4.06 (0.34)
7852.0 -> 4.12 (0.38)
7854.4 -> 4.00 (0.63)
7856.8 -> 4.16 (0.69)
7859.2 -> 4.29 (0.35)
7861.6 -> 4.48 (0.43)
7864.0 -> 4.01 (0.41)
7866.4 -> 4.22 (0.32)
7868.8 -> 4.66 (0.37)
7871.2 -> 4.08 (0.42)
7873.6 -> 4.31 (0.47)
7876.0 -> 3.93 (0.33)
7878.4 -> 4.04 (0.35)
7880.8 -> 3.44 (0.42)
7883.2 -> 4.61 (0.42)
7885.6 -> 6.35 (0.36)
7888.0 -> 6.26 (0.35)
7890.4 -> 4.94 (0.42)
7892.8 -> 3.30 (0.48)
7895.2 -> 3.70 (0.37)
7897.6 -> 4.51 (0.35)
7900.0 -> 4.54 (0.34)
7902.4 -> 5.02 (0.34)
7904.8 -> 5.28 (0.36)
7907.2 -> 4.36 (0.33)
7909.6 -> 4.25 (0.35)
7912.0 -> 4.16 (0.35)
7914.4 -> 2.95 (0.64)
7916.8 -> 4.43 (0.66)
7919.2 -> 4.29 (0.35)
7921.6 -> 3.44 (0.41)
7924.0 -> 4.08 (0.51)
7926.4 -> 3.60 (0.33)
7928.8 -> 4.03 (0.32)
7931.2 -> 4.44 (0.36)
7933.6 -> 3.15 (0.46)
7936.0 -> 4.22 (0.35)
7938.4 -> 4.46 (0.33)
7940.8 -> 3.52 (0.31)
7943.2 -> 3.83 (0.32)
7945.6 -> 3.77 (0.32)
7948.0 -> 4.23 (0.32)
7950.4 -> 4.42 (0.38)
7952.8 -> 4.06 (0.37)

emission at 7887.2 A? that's [S II] 6716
